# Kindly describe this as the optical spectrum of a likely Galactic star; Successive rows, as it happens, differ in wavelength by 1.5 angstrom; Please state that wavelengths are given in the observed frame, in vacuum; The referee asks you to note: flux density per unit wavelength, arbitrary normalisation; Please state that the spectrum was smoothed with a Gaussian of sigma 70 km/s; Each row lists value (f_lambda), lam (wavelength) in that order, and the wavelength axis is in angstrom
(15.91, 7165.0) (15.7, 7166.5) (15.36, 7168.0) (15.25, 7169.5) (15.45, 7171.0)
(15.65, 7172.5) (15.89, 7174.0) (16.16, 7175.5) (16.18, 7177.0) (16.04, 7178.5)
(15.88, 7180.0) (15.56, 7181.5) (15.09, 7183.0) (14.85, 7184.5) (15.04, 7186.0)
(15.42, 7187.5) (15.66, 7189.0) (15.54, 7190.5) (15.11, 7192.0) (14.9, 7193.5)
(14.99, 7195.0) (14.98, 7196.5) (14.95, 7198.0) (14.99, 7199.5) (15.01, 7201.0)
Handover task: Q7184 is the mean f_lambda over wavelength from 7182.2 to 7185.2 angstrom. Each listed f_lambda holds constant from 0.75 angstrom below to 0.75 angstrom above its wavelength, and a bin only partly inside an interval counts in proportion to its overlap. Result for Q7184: 15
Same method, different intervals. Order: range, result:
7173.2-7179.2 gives 16.1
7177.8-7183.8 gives 15.6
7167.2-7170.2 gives 15.3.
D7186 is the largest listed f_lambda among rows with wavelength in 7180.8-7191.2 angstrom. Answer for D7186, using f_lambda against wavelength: 15.66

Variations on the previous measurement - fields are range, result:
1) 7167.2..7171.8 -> 15.45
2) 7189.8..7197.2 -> 15.54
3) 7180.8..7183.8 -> 15.56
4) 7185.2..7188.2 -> 15.42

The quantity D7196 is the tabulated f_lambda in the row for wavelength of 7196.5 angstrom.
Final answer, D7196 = 14.98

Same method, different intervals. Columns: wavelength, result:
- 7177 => 16.18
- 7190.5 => 15.54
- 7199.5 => 14.99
